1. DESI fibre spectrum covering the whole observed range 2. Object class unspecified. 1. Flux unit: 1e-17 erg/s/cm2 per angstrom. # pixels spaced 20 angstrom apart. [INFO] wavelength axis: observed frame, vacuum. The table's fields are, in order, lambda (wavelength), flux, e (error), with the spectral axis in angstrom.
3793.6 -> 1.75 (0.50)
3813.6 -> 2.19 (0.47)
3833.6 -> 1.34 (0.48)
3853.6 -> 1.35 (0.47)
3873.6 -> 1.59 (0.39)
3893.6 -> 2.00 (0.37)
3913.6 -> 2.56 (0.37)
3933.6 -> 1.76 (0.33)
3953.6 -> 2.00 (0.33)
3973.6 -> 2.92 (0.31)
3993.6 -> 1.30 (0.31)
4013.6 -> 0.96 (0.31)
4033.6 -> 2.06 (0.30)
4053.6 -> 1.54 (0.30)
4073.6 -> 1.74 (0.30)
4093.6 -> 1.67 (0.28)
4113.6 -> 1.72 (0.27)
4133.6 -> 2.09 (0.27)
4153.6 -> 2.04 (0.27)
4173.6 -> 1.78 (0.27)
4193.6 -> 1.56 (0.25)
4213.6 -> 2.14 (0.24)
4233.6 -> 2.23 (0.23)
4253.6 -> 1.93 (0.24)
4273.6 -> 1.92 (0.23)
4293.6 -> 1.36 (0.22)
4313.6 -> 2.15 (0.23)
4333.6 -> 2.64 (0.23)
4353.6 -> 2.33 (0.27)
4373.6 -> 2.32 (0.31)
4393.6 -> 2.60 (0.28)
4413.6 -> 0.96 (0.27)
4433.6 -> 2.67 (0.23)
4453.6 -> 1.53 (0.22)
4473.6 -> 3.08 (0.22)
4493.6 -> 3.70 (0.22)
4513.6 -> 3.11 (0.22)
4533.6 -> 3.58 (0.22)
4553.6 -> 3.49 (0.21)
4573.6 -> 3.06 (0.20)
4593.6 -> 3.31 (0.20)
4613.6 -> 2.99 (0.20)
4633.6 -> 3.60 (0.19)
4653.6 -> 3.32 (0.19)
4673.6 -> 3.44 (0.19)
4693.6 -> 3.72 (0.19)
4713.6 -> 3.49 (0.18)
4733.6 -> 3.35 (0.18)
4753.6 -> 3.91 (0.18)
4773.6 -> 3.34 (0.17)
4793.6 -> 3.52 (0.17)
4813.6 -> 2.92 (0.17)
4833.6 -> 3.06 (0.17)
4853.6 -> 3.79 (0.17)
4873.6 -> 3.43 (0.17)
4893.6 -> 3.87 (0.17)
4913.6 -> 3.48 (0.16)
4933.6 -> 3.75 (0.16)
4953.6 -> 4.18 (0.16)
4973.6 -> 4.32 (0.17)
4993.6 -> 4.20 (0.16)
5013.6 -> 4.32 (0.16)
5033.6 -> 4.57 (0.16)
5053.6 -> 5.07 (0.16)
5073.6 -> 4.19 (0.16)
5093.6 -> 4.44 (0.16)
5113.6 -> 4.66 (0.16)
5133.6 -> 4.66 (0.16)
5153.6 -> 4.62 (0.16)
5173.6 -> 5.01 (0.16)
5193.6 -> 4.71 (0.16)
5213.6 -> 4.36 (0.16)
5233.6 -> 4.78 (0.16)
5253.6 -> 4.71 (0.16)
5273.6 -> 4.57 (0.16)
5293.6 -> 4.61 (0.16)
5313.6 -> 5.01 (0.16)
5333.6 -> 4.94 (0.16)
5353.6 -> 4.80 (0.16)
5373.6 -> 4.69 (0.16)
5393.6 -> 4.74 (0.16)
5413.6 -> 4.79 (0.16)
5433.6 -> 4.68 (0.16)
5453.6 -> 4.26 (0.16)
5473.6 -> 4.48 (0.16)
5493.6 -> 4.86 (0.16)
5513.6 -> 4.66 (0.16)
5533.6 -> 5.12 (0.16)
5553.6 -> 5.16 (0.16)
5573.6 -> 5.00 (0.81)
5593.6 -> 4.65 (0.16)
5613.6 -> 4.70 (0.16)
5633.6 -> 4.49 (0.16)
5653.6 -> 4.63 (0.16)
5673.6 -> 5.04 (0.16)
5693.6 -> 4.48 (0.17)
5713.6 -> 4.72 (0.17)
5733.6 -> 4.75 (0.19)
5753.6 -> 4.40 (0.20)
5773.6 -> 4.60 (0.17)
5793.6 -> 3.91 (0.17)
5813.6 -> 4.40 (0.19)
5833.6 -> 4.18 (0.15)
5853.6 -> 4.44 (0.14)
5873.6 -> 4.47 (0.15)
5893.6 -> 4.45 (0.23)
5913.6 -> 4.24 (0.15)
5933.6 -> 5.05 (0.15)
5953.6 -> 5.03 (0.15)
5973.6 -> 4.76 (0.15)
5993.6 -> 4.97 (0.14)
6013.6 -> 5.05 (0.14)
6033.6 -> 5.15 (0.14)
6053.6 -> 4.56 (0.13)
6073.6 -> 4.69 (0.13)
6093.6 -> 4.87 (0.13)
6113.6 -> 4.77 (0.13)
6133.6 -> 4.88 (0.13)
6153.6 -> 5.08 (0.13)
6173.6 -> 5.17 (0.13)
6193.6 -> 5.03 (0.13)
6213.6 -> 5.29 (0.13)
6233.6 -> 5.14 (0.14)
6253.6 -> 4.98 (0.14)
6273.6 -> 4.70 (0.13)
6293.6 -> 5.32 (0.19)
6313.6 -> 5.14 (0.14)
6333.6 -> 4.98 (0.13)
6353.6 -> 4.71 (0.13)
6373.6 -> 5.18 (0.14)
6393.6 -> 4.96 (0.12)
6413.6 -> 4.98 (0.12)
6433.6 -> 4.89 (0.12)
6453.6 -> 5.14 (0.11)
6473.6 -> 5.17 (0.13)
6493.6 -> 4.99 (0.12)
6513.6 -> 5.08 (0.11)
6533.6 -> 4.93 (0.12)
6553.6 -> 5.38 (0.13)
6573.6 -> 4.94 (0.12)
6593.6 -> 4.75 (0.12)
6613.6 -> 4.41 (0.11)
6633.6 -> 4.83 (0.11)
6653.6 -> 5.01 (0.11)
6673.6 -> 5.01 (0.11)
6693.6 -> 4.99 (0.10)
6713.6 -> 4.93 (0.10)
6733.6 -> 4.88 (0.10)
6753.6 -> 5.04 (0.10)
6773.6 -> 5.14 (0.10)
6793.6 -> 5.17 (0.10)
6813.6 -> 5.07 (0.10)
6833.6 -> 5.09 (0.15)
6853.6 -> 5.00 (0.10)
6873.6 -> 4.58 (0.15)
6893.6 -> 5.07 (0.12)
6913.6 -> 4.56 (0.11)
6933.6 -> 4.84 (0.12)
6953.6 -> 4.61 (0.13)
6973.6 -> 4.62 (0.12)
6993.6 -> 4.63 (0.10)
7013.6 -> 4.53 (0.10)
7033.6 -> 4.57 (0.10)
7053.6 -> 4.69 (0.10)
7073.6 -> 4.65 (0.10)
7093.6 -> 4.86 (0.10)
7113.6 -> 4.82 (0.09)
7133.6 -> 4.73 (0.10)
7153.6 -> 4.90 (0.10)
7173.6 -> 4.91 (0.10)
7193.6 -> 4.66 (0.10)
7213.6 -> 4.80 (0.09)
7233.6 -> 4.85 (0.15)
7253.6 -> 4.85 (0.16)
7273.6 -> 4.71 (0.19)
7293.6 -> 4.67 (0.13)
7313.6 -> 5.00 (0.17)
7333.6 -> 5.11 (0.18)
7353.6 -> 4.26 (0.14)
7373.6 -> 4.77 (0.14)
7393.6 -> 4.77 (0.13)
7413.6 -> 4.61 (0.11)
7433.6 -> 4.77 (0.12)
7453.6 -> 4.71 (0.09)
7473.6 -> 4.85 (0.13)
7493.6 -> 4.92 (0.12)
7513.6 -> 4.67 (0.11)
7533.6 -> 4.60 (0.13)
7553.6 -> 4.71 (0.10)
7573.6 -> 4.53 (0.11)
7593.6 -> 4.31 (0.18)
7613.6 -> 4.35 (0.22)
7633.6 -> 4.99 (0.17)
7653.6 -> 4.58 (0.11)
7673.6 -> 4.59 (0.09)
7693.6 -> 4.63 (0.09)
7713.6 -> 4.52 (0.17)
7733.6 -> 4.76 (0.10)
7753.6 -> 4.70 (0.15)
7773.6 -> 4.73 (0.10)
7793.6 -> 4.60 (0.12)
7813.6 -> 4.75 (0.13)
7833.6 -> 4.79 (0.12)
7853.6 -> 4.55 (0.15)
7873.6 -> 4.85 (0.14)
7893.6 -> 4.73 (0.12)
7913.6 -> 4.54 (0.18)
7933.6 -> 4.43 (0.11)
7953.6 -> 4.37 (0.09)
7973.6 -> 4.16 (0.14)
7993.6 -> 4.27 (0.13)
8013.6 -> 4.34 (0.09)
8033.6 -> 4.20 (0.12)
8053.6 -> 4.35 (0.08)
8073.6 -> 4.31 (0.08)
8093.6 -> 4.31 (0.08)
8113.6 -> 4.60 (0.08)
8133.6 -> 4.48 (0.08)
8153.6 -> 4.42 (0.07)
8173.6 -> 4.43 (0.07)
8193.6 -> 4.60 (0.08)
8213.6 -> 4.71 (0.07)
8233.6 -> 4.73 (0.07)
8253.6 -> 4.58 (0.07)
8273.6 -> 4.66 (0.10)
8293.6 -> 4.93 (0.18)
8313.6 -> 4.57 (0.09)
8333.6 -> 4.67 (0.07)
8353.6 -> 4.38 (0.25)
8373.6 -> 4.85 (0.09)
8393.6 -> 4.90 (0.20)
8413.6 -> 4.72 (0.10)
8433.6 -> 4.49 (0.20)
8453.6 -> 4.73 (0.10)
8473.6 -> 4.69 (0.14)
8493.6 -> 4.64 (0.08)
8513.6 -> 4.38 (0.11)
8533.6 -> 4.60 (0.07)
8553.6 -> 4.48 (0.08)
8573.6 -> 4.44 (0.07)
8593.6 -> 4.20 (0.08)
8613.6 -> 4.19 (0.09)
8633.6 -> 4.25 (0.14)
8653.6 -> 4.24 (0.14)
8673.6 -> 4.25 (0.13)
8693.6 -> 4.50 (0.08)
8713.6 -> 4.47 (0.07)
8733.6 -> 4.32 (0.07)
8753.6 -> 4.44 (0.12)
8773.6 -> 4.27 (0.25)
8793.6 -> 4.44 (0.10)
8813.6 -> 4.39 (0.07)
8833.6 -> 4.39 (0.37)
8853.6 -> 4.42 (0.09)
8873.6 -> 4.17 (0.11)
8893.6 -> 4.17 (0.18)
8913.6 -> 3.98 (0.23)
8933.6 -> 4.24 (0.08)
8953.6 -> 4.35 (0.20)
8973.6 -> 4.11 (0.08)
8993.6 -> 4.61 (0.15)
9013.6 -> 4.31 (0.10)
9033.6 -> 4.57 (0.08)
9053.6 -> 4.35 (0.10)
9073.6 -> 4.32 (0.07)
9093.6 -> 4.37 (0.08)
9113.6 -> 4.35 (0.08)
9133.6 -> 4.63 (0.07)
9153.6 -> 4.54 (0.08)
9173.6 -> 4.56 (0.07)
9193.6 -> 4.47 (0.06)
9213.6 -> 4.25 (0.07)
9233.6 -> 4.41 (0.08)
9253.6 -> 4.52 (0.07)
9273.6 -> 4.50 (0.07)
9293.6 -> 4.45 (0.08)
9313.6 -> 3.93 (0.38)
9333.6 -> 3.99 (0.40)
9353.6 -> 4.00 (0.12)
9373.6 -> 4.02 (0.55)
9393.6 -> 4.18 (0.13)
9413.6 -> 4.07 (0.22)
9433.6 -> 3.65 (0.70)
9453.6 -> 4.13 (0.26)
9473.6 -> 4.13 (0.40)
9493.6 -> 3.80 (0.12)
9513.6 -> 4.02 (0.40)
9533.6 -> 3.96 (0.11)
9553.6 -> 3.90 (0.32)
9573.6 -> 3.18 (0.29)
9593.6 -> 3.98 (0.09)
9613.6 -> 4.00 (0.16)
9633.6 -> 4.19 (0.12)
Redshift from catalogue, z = 0.121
